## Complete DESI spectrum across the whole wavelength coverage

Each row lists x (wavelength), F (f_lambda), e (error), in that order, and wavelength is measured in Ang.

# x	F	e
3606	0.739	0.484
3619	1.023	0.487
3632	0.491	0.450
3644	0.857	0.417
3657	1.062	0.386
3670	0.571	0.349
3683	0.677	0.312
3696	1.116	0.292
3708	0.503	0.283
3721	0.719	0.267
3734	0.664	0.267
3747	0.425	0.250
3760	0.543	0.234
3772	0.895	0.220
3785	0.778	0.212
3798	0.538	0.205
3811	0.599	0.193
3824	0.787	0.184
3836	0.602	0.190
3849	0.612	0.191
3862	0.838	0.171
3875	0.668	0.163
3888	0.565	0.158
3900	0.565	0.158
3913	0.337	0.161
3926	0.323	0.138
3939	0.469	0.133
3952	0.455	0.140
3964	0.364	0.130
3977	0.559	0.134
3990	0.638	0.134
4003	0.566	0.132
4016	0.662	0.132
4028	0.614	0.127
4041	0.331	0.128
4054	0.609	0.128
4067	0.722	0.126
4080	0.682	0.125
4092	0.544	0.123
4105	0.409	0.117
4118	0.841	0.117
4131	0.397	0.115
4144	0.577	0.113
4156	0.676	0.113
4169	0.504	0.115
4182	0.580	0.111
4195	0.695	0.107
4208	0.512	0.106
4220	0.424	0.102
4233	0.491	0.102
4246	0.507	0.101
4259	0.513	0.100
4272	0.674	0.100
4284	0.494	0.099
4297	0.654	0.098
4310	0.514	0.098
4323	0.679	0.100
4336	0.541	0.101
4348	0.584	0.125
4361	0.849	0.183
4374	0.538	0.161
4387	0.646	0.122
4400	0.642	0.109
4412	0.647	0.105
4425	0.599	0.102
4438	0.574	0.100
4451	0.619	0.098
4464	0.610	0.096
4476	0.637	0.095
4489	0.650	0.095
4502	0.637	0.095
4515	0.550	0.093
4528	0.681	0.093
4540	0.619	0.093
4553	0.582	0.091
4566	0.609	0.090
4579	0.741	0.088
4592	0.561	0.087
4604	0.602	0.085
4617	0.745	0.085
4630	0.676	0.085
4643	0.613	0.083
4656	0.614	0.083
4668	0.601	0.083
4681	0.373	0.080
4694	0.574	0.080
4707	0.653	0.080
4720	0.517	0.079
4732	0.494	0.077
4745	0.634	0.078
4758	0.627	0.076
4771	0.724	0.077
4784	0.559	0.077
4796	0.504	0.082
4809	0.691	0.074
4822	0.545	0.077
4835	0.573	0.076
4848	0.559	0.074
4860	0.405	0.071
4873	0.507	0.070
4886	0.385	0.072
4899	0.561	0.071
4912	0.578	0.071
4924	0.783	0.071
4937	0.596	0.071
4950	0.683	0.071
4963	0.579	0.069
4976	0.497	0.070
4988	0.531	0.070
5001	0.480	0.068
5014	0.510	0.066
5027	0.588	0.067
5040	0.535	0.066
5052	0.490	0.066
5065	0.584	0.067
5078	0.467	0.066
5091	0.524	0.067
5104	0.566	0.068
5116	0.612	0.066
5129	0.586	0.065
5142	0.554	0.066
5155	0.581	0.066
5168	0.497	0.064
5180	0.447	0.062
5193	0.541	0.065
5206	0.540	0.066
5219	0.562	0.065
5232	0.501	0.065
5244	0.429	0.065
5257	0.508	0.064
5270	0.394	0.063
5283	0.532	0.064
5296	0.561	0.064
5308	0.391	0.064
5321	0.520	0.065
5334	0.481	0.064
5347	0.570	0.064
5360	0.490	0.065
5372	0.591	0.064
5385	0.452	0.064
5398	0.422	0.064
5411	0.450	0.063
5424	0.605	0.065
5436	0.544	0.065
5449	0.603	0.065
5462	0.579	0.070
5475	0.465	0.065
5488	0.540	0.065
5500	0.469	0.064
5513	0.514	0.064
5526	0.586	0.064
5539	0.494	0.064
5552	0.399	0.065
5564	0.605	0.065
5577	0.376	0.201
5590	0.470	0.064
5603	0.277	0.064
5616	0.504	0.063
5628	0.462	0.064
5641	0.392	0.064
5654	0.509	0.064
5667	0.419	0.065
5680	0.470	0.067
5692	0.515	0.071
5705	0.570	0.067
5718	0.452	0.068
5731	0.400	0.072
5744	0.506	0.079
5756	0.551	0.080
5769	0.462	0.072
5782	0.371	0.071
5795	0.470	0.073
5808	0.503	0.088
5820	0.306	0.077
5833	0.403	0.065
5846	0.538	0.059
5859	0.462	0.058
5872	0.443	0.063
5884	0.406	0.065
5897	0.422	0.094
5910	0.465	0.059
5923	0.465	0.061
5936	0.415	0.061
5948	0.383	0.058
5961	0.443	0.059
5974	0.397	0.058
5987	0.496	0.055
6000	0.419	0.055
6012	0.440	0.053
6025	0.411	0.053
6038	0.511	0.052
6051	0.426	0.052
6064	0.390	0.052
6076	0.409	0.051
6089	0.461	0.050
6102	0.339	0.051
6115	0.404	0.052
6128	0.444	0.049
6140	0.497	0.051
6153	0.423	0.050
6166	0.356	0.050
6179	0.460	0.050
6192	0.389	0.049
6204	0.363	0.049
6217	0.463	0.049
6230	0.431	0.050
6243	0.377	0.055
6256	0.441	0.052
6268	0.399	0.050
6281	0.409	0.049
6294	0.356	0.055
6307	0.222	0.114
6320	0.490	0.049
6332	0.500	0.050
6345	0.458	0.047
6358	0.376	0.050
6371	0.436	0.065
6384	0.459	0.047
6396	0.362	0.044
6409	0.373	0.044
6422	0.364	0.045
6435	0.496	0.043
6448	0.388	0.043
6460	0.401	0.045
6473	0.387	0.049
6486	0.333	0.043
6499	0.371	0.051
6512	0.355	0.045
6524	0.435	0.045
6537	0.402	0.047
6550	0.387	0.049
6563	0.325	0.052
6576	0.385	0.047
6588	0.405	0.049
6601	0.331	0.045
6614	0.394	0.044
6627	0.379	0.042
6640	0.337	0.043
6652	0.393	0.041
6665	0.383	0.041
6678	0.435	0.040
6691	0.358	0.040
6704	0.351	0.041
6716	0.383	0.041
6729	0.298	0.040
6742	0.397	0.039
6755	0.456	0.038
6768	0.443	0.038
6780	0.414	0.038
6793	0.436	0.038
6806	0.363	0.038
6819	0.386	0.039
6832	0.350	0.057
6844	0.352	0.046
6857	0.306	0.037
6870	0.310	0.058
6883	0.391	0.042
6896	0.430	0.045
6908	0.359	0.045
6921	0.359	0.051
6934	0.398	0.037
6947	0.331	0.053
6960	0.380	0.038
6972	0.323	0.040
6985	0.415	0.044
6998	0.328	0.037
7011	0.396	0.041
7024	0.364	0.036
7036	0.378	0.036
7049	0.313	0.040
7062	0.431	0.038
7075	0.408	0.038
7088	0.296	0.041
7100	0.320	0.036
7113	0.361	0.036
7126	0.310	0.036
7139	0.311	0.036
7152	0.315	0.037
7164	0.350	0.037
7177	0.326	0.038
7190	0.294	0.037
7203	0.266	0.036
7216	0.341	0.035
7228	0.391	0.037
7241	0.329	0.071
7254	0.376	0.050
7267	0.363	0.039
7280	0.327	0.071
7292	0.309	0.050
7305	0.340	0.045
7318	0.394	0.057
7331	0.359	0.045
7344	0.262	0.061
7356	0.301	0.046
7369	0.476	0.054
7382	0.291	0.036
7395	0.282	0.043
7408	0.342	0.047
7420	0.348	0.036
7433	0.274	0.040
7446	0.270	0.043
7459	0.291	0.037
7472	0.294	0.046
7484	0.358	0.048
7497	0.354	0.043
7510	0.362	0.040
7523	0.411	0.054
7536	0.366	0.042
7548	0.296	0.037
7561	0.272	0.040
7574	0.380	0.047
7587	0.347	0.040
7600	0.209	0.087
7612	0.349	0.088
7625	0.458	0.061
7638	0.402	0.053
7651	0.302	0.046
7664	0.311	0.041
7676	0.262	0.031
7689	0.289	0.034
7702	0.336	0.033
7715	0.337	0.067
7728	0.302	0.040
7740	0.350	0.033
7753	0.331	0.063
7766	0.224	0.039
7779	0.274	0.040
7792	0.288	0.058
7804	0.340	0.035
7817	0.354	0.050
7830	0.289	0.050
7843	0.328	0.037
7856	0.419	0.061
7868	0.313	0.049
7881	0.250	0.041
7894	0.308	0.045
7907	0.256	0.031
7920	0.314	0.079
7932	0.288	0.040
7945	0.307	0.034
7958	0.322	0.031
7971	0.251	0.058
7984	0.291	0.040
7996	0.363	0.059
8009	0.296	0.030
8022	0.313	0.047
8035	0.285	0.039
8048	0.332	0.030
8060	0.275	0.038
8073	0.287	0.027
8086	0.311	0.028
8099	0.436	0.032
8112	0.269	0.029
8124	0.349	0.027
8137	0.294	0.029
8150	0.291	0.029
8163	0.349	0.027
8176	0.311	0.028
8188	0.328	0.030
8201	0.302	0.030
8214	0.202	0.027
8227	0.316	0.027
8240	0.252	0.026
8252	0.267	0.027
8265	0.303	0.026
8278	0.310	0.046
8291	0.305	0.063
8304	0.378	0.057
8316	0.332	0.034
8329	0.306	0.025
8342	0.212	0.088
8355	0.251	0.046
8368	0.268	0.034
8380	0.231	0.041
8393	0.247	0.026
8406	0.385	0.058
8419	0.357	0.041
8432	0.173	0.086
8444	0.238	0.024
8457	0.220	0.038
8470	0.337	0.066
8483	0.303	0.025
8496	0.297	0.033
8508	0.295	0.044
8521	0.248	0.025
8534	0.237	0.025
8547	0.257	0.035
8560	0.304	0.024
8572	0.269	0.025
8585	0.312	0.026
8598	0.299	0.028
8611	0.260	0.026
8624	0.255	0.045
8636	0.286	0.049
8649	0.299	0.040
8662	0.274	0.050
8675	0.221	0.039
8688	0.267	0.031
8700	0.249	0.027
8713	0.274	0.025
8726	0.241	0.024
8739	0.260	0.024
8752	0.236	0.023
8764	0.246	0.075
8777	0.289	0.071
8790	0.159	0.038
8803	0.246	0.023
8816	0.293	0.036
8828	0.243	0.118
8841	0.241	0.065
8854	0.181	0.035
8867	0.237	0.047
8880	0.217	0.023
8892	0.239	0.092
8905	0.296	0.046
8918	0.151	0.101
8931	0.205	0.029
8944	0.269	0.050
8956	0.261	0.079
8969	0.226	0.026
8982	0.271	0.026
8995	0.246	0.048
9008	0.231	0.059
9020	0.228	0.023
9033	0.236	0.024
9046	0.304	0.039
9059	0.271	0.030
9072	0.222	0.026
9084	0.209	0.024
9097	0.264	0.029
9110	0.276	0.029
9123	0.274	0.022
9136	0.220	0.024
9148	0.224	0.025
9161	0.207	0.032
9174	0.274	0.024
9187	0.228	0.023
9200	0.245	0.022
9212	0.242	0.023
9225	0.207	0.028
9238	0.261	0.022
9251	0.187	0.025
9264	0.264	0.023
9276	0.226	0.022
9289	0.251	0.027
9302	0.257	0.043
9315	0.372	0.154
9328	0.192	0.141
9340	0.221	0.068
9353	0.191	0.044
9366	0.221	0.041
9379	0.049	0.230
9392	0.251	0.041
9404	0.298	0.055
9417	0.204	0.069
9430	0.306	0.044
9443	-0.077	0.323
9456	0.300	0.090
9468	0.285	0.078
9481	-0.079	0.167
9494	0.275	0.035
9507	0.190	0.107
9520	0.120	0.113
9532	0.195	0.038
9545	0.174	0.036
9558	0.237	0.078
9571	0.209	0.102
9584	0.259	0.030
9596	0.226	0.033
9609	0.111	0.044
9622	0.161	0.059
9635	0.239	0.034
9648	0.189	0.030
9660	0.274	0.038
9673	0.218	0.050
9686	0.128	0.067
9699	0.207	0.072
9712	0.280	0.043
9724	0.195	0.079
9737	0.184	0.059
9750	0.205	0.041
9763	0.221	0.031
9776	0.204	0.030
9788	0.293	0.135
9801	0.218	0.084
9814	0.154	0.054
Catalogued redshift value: 0.67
